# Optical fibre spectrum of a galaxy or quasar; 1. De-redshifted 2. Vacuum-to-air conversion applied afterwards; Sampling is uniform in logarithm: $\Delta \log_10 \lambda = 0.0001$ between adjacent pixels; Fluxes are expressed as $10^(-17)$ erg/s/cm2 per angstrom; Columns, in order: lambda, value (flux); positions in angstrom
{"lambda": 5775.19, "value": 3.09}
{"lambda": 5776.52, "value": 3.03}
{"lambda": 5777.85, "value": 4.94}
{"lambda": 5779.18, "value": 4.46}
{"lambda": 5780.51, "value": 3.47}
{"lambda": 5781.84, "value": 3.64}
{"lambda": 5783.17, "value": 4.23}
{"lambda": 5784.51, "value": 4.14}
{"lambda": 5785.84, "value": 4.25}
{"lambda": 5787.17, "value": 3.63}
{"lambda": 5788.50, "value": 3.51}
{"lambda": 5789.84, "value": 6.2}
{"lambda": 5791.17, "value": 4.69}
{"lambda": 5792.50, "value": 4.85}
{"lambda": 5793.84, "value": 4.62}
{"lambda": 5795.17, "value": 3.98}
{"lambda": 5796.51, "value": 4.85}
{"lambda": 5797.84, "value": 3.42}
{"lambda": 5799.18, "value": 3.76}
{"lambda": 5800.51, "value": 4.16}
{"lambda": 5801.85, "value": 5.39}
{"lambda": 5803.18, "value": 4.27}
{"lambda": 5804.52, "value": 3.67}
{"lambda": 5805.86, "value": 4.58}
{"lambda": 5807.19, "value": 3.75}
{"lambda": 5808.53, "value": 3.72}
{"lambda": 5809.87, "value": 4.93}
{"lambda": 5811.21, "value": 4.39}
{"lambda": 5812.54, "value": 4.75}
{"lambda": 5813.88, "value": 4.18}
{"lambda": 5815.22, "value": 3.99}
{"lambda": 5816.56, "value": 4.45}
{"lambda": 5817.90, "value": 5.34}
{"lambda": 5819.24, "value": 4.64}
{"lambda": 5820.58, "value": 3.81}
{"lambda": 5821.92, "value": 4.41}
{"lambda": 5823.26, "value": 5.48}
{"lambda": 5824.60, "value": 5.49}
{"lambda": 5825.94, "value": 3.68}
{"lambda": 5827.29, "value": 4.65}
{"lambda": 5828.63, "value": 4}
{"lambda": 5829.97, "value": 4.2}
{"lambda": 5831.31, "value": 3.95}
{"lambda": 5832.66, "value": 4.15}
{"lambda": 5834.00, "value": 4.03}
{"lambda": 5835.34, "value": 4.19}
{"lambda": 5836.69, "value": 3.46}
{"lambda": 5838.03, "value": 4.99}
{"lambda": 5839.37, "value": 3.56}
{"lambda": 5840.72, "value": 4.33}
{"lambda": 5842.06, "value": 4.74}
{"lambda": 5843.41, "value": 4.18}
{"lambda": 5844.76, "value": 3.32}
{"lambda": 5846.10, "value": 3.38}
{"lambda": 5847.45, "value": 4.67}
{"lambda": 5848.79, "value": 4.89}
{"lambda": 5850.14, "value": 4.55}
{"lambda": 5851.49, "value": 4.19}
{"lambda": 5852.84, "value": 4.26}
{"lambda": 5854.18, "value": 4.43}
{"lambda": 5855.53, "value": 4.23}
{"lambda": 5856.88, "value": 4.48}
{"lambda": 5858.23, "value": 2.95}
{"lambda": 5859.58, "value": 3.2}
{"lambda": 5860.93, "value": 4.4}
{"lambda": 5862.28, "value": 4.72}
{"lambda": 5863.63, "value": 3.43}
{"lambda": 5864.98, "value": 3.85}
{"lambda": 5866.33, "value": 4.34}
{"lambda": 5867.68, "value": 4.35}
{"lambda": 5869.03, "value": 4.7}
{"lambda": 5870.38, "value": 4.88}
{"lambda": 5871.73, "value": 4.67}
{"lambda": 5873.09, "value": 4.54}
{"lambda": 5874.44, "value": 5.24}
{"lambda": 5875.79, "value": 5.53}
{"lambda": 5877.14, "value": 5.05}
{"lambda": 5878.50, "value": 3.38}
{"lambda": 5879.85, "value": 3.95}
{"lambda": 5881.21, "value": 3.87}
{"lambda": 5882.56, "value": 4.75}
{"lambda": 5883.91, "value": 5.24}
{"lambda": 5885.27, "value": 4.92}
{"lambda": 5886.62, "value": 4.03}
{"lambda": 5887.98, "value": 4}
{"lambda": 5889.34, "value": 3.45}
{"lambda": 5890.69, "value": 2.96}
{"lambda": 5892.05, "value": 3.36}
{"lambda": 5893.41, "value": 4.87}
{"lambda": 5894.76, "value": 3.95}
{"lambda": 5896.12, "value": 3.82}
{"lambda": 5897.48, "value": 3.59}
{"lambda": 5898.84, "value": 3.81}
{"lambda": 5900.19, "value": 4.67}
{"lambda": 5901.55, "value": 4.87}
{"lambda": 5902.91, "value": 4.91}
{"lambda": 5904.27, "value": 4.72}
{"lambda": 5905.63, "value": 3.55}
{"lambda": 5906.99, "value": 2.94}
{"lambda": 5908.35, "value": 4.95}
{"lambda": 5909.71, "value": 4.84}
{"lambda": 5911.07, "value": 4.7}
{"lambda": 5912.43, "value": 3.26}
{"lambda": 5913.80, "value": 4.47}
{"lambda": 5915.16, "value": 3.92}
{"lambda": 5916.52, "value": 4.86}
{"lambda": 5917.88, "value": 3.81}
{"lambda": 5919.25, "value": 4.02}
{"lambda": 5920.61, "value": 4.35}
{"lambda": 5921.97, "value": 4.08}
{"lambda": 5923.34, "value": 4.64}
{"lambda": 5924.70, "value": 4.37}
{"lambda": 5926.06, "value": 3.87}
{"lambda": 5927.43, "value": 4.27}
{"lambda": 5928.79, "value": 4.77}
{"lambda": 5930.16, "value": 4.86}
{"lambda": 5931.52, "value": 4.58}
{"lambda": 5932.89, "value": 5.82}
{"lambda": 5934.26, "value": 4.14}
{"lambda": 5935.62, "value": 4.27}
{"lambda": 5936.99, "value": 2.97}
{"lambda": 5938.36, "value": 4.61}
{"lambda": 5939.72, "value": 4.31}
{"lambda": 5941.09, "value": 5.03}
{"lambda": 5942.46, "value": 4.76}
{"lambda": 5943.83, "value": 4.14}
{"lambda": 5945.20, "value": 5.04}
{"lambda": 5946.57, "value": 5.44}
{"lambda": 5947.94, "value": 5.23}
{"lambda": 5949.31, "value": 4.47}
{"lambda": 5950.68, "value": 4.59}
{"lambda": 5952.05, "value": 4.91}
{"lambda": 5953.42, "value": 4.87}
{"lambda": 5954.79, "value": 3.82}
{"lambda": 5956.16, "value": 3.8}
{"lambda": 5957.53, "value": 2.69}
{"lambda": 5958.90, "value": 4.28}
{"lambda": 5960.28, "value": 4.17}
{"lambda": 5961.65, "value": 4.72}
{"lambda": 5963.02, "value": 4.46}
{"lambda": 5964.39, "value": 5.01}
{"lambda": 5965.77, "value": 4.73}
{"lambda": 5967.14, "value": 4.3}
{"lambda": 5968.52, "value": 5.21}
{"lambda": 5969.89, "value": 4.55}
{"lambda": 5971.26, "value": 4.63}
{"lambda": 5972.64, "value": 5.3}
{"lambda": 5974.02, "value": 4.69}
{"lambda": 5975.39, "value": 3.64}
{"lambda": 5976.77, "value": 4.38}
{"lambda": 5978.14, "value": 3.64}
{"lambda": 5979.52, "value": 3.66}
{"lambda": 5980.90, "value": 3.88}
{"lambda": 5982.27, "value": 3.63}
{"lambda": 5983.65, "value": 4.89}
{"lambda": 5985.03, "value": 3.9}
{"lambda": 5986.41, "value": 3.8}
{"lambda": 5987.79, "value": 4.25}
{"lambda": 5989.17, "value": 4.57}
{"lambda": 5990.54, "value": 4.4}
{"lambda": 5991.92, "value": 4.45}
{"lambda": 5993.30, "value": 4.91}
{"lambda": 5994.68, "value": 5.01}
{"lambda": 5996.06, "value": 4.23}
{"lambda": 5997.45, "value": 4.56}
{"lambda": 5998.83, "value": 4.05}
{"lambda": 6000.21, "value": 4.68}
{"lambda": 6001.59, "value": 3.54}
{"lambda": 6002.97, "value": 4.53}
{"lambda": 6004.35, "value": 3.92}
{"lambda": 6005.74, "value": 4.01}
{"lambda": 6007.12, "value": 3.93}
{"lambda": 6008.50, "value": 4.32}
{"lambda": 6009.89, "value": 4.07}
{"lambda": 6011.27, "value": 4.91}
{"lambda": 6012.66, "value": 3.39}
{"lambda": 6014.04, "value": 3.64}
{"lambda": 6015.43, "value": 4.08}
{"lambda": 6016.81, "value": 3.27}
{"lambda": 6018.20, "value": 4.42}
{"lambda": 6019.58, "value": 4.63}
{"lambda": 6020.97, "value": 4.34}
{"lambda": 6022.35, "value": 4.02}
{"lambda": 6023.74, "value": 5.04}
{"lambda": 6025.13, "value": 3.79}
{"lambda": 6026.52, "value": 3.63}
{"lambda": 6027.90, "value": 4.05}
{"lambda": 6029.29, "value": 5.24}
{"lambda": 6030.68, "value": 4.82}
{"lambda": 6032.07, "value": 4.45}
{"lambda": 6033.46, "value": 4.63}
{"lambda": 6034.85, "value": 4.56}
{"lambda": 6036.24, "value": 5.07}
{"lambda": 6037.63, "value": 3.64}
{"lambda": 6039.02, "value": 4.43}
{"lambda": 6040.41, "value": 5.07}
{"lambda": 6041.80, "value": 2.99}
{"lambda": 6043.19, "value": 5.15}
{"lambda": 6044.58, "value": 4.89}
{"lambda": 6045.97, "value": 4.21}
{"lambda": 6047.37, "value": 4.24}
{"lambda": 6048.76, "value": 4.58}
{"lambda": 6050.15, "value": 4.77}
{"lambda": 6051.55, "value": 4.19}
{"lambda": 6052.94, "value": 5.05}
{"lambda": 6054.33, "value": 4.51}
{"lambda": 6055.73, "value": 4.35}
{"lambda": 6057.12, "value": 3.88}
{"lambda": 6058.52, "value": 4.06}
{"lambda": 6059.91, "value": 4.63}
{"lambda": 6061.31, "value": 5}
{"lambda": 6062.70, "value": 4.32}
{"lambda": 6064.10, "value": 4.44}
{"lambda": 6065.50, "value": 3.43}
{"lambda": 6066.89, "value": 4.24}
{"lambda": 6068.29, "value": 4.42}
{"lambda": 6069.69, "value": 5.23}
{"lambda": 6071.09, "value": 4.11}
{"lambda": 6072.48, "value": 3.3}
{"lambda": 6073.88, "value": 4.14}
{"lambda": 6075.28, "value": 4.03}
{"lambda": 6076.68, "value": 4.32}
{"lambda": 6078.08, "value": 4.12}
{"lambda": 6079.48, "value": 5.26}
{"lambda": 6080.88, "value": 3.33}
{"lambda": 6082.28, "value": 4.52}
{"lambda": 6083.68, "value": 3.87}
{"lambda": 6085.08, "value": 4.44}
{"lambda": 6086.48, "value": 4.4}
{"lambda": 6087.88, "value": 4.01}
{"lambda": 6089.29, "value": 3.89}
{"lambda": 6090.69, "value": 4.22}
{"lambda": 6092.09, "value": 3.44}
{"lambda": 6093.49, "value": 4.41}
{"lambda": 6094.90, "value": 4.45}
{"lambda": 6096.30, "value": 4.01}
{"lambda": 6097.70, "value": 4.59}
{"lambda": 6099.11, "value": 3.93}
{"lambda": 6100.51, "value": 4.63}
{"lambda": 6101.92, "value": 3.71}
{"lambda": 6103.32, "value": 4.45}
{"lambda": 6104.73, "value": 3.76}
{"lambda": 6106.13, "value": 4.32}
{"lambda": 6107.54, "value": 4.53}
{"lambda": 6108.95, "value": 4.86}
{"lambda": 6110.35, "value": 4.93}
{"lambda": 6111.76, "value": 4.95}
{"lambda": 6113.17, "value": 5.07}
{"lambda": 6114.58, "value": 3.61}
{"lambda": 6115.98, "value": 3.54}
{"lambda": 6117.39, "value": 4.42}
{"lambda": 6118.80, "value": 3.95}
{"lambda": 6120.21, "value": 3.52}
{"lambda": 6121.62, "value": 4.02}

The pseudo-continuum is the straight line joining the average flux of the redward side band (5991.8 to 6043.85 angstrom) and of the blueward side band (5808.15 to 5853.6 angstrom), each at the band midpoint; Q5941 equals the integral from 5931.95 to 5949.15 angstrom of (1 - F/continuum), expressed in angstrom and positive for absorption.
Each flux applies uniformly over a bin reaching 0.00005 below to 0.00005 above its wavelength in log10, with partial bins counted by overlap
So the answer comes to -1.32 angstrom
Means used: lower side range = 4.33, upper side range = 4.3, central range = 4.64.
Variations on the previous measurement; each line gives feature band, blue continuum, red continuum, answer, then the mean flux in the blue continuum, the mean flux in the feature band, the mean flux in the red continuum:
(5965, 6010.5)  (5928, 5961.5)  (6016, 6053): 1.4 angstrom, 4.48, 4.31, 4.4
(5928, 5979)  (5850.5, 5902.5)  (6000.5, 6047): -3.0 angstrom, 4.24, 4.51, 4.27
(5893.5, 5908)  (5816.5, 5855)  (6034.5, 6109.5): 0.6 angstrom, 4.32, 4.14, 4.3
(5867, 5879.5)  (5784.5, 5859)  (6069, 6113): -1.1 angstrom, 4.3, 4.69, 4.27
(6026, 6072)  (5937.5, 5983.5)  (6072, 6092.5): -2.6 angstrom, 4.44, 4.43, 4.1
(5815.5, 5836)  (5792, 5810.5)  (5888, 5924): -0.9 angstrom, 4.27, 4.42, 4.13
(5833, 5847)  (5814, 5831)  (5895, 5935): 1.3 angstrom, 4.49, 4.03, 4.32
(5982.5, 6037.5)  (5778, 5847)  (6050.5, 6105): -0.6 angstrom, 4.28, 4.29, 4.24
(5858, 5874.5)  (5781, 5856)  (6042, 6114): 0.2 angstrom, 4.31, 4.25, 4.33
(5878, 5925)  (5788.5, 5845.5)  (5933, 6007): 2.1 angstrom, 4.35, 4.17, 4.38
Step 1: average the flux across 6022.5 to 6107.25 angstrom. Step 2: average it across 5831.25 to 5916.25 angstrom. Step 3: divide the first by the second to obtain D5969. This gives 1.0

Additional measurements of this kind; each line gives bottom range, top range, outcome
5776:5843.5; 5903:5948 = 1.02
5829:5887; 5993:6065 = 1.01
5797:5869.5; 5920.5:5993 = 1.04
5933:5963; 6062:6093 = 0.94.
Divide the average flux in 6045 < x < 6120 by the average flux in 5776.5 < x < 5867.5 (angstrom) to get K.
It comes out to 1.01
